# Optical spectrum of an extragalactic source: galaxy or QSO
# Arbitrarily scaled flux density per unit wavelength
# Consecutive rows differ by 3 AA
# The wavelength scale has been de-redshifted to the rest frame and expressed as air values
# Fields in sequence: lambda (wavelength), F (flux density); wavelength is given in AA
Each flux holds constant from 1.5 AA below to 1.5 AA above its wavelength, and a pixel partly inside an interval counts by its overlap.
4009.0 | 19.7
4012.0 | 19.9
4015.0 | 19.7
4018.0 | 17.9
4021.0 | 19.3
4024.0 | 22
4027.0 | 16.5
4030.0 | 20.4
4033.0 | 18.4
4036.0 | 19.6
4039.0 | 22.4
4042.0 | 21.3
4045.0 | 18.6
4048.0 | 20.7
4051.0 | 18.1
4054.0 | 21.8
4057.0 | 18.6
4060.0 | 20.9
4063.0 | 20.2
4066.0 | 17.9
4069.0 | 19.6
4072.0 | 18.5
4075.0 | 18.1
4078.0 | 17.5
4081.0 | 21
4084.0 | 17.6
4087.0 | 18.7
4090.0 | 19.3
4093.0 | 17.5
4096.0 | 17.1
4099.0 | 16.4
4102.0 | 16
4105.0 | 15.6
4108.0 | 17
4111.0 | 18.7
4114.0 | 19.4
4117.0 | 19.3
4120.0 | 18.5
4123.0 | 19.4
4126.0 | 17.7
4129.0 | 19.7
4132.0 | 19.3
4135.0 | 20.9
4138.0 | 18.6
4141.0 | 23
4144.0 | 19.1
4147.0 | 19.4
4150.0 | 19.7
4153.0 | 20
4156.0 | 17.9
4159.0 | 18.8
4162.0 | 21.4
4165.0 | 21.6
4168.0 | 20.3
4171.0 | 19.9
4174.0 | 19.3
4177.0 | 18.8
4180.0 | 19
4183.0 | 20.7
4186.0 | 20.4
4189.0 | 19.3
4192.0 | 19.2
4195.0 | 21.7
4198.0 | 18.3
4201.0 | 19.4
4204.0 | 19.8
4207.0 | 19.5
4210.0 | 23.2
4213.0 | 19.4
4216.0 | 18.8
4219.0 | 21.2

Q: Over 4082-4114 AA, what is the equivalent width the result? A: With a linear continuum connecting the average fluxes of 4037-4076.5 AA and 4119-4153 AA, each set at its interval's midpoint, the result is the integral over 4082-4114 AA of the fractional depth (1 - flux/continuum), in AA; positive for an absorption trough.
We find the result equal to 3.47 AA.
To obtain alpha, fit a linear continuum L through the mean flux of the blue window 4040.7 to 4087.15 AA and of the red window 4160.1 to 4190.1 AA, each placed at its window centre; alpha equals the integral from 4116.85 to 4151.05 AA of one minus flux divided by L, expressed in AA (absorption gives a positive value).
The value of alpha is 0.4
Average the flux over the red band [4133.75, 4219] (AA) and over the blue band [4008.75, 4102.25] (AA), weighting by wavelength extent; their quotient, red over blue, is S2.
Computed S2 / 1.0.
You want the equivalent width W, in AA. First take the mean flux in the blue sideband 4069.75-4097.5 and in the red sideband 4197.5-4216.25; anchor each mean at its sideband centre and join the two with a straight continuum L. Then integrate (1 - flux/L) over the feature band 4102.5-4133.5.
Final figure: 0.7 AA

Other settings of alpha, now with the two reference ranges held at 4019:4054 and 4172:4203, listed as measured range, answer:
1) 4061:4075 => 0.5 AA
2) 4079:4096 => 1.0 AA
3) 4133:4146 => -0.4 AA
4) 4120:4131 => 0.5 AA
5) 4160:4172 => -0.7 AA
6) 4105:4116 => 0.9 AA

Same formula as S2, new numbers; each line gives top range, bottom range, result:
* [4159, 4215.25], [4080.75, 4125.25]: 1.11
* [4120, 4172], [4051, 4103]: 1.06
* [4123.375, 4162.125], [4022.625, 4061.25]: 0.98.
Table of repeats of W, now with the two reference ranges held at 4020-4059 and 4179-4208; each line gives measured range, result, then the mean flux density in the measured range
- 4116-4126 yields 0.5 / 18.9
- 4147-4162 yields 0.3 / 19.4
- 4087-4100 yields 1.4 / 17.8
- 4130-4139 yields 0.1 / 19.7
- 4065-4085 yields 1.2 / 18.6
